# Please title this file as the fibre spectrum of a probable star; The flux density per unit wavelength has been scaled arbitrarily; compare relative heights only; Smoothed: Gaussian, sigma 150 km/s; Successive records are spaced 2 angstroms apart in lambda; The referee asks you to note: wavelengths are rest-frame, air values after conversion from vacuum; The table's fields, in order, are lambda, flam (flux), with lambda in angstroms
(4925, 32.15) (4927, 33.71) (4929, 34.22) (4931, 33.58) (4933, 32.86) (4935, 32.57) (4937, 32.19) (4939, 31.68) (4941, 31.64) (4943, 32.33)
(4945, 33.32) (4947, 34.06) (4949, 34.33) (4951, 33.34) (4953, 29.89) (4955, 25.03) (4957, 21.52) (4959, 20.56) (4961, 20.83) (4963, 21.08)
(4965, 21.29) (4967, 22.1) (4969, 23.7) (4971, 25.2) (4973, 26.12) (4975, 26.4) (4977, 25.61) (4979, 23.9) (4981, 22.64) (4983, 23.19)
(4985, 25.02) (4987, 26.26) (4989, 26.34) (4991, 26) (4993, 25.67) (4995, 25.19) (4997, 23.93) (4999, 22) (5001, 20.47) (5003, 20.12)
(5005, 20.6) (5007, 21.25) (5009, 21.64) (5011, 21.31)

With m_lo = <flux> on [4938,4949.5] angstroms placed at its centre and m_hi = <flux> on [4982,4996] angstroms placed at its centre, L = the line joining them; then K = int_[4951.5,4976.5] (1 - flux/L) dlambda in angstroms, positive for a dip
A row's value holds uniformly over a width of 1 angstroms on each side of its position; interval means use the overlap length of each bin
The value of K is 4.73 angstroms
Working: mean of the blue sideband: 32.8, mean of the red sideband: 25.4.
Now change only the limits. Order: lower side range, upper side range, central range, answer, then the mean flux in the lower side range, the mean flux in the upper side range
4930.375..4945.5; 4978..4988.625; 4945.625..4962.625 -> 1.4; 32.5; 24.3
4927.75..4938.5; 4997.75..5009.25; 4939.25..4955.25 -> -0.7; 33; 21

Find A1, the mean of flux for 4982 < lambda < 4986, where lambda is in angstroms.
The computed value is 24.1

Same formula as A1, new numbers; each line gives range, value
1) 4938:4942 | 31.7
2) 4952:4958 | 25.5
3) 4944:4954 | 33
